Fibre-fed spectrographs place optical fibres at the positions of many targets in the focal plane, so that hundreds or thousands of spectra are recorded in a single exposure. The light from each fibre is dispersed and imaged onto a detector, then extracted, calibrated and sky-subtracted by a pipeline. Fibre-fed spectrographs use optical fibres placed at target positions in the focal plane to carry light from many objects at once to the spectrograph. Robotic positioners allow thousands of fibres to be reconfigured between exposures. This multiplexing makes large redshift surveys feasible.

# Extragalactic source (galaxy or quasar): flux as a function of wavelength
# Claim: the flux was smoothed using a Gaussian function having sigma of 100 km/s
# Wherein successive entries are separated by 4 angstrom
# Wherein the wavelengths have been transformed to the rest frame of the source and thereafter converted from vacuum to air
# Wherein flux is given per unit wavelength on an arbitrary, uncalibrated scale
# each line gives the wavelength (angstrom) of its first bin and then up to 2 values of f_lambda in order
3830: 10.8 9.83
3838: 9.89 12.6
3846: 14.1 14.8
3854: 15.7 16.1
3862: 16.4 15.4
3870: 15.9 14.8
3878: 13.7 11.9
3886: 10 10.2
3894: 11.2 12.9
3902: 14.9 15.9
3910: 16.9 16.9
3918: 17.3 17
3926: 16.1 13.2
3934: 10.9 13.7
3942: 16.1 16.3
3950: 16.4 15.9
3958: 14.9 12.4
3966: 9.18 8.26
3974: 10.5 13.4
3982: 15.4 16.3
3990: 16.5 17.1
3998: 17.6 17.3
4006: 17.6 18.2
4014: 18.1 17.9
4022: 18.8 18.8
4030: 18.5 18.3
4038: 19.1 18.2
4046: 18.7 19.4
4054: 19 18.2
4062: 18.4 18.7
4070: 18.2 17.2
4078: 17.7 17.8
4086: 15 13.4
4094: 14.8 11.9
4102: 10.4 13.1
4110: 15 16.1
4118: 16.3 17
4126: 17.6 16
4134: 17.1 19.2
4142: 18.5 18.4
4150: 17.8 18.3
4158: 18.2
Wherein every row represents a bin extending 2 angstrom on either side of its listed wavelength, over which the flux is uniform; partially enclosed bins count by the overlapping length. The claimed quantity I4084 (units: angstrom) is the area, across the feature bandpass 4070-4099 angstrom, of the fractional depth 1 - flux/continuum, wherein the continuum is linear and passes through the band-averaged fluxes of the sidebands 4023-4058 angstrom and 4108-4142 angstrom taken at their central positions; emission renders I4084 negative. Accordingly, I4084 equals 3.38 angstrom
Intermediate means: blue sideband 18.7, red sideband 16.9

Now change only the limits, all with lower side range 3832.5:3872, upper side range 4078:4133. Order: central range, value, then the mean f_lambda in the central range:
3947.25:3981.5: 4.1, 12.8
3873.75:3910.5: 3.3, 13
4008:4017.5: -2.2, 18.1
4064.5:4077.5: -2.6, 18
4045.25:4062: -4.4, 18.8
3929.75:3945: 0.8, 13.7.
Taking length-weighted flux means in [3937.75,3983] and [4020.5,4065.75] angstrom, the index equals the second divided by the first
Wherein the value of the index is 1.38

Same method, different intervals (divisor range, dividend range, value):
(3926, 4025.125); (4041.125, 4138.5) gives 1.09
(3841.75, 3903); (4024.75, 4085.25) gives 1.33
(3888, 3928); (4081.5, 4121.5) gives 0.96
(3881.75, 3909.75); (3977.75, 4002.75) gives 1.29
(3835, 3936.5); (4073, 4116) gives 1.04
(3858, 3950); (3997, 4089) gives 1.25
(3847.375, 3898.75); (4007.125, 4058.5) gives 1.34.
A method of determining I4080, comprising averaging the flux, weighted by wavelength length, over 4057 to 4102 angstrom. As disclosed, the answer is 16.2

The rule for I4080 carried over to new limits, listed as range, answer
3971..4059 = 17.3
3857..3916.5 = 14.2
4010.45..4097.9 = 17.7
